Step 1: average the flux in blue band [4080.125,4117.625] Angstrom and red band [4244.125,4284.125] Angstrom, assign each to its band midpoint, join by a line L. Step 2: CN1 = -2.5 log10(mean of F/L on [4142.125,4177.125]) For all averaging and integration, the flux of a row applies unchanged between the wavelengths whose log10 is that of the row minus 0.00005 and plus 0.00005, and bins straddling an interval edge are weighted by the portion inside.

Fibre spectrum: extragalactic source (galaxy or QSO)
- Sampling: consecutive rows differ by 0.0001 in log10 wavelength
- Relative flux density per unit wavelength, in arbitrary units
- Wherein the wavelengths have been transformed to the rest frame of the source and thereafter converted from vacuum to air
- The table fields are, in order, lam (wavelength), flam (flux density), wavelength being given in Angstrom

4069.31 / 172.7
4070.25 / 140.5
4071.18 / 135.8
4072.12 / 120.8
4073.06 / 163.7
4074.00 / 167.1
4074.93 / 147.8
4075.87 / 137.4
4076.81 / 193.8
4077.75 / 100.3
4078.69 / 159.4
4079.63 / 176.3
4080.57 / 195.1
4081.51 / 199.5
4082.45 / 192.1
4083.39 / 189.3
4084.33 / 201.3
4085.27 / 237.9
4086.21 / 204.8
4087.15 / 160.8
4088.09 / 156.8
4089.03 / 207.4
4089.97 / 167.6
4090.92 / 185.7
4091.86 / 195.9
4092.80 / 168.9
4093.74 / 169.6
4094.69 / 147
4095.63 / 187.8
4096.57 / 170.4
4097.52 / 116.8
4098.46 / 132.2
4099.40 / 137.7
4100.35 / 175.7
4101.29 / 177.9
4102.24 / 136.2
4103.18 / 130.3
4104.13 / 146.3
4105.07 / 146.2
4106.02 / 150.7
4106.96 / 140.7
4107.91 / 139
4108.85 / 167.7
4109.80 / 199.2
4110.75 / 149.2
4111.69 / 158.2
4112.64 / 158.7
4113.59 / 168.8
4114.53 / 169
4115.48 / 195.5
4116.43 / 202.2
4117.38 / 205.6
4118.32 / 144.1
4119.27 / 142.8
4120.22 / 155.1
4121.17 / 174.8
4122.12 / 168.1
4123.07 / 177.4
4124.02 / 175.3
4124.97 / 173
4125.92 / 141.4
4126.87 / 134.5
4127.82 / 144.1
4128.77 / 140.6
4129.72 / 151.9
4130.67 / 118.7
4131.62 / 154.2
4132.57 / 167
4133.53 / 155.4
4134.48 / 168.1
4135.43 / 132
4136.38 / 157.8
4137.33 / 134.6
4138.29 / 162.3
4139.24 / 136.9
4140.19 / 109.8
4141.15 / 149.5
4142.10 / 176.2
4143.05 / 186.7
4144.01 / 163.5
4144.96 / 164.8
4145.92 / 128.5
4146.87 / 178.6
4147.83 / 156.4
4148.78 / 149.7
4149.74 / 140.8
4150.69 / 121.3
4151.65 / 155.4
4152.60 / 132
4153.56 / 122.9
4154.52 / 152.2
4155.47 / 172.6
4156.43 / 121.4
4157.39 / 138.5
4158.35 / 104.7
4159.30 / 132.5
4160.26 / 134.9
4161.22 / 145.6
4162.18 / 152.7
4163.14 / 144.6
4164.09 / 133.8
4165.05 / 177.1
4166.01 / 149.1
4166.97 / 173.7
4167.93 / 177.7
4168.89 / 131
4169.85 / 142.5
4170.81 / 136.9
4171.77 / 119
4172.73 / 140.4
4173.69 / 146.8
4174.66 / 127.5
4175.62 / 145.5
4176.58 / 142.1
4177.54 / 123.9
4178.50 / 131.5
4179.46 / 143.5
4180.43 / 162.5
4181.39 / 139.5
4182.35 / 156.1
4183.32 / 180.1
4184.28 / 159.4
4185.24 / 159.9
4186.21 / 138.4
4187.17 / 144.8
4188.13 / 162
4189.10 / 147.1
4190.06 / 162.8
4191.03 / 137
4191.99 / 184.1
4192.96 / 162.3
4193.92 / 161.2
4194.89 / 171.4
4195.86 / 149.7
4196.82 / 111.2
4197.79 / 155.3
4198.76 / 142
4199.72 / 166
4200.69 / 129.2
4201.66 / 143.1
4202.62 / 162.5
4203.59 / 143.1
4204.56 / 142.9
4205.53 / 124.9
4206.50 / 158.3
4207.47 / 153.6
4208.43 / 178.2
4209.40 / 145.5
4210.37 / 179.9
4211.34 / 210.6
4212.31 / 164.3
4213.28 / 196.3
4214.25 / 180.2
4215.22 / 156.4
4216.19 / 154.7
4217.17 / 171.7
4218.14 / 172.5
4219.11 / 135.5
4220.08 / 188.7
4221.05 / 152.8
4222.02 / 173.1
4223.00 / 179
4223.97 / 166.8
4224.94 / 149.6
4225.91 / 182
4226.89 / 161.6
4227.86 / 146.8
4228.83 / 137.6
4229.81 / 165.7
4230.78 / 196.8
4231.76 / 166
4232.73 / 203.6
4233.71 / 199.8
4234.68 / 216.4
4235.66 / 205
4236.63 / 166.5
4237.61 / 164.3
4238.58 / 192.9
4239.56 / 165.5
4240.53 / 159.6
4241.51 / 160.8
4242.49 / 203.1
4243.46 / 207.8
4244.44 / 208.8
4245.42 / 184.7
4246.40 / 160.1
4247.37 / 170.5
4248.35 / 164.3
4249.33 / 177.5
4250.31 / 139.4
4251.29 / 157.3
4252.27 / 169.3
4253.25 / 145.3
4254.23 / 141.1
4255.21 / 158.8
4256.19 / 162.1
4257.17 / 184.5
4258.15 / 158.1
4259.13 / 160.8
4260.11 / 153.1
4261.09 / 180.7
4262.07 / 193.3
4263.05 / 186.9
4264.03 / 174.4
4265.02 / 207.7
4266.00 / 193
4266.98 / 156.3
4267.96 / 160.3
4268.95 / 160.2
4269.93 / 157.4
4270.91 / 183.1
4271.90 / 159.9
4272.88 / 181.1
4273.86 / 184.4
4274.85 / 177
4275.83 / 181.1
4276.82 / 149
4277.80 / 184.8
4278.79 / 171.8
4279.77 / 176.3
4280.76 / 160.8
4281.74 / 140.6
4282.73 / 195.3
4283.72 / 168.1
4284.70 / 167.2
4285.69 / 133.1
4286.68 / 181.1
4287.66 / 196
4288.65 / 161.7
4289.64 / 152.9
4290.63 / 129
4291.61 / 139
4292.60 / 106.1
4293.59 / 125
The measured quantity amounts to 0.169 mag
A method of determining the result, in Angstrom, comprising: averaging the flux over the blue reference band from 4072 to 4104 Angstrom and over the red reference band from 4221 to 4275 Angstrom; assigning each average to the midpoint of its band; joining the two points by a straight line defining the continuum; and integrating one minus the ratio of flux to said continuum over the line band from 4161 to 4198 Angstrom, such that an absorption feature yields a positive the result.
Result 4.6 Angstrom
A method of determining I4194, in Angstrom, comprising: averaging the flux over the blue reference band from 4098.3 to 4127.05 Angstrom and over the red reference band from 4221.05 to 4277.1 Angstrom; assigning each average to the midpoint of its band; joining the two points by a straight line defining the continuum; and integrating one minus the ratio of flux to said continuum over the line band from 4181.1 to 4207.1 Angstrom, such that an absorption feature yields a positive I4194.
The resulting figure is 2.5 Angstrom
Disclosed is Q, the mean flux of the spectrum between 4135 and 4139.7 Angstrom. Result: 145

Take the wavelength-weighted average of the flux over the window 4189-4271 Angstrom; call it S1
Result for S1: 167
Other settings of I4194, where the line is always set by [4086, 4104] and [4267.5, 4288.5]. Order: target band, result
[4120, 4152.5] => 2.4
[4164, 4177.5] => 1.7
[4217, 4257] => -0.7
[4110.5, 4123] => -0.4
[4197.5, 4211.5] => 1.1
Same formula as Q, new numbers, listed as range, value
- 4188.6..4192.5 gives 158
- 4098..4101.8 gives 156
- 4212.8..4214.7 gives 188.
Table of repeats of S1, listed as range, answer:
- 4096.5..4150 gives 156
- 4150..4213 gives 149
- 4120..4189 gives 149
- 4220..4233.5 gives 169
